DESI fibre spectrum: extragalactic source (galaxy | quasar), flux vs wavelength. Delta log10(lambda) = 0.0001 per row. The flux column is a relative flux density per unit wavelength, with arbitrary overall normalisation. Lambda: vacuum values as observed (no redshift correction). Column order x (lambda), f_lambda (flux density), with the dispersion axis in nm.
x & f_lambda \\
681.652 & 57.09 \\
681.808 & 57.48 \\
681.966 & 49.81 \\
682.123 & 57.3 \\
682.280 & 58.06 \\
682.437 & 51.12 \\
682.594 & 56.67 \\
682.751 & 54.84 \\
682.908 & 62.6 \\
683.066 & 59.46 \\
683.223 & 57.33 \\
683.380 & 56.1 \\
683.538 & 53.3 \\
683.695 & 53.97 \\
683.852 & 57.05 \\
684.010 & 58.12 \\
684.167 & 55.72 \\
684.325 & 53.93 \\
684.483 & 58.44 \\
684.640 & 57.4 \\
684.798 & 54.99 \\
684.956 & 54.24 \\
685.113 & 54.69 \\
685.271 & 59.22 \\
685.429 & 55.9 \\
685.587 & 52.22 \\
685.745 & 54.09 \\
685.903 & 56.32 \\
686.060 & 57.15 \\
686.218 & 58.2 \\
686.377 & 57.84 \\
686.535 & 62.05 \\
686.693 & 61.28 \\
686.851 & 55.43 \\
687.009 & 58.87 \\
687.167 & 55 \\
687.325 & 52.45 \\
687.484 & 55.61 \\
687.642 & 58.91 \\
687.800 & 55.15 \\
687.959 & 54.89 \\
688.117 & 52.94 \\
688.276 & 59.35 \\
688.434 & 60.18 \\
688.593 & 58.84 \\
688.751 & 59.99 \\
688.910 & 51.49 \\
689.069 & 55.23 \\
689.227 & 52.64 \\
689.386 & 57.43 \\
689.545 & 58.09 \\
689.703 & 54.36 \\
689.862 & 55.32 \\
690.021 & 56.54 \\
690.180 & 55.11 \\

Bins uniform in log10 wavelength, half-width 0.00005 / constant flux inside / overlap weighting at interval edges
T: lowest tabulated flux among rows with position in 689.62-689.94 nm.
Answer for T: 54.36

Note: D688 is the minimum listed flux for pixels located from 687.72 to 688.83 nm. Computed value 52.94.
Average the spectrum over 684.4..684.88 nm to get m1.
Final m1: 56.9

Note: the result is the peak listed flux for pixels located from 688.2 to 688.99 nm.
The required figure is 60.18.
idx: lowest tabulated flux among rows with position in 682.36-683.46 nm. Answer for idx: 51.12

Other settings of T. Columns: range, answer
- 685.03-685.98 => 52.22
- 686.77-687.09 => 55.43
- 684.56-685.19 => 54.24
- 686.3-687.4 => 52.45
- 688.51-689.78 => 51.49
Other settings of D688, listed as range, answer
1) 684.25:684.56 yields 53.93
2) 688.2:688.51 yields 59.35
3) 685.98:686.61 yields 57.15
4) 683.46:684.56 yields 53.3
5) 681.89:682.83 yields 49.81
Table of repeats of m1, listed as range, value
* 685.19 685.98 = 55.5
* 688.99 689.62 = 55.8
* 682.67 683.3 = 58.6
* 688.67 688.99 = 55.7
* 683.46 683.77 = 53.7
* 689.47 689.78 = 56.4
